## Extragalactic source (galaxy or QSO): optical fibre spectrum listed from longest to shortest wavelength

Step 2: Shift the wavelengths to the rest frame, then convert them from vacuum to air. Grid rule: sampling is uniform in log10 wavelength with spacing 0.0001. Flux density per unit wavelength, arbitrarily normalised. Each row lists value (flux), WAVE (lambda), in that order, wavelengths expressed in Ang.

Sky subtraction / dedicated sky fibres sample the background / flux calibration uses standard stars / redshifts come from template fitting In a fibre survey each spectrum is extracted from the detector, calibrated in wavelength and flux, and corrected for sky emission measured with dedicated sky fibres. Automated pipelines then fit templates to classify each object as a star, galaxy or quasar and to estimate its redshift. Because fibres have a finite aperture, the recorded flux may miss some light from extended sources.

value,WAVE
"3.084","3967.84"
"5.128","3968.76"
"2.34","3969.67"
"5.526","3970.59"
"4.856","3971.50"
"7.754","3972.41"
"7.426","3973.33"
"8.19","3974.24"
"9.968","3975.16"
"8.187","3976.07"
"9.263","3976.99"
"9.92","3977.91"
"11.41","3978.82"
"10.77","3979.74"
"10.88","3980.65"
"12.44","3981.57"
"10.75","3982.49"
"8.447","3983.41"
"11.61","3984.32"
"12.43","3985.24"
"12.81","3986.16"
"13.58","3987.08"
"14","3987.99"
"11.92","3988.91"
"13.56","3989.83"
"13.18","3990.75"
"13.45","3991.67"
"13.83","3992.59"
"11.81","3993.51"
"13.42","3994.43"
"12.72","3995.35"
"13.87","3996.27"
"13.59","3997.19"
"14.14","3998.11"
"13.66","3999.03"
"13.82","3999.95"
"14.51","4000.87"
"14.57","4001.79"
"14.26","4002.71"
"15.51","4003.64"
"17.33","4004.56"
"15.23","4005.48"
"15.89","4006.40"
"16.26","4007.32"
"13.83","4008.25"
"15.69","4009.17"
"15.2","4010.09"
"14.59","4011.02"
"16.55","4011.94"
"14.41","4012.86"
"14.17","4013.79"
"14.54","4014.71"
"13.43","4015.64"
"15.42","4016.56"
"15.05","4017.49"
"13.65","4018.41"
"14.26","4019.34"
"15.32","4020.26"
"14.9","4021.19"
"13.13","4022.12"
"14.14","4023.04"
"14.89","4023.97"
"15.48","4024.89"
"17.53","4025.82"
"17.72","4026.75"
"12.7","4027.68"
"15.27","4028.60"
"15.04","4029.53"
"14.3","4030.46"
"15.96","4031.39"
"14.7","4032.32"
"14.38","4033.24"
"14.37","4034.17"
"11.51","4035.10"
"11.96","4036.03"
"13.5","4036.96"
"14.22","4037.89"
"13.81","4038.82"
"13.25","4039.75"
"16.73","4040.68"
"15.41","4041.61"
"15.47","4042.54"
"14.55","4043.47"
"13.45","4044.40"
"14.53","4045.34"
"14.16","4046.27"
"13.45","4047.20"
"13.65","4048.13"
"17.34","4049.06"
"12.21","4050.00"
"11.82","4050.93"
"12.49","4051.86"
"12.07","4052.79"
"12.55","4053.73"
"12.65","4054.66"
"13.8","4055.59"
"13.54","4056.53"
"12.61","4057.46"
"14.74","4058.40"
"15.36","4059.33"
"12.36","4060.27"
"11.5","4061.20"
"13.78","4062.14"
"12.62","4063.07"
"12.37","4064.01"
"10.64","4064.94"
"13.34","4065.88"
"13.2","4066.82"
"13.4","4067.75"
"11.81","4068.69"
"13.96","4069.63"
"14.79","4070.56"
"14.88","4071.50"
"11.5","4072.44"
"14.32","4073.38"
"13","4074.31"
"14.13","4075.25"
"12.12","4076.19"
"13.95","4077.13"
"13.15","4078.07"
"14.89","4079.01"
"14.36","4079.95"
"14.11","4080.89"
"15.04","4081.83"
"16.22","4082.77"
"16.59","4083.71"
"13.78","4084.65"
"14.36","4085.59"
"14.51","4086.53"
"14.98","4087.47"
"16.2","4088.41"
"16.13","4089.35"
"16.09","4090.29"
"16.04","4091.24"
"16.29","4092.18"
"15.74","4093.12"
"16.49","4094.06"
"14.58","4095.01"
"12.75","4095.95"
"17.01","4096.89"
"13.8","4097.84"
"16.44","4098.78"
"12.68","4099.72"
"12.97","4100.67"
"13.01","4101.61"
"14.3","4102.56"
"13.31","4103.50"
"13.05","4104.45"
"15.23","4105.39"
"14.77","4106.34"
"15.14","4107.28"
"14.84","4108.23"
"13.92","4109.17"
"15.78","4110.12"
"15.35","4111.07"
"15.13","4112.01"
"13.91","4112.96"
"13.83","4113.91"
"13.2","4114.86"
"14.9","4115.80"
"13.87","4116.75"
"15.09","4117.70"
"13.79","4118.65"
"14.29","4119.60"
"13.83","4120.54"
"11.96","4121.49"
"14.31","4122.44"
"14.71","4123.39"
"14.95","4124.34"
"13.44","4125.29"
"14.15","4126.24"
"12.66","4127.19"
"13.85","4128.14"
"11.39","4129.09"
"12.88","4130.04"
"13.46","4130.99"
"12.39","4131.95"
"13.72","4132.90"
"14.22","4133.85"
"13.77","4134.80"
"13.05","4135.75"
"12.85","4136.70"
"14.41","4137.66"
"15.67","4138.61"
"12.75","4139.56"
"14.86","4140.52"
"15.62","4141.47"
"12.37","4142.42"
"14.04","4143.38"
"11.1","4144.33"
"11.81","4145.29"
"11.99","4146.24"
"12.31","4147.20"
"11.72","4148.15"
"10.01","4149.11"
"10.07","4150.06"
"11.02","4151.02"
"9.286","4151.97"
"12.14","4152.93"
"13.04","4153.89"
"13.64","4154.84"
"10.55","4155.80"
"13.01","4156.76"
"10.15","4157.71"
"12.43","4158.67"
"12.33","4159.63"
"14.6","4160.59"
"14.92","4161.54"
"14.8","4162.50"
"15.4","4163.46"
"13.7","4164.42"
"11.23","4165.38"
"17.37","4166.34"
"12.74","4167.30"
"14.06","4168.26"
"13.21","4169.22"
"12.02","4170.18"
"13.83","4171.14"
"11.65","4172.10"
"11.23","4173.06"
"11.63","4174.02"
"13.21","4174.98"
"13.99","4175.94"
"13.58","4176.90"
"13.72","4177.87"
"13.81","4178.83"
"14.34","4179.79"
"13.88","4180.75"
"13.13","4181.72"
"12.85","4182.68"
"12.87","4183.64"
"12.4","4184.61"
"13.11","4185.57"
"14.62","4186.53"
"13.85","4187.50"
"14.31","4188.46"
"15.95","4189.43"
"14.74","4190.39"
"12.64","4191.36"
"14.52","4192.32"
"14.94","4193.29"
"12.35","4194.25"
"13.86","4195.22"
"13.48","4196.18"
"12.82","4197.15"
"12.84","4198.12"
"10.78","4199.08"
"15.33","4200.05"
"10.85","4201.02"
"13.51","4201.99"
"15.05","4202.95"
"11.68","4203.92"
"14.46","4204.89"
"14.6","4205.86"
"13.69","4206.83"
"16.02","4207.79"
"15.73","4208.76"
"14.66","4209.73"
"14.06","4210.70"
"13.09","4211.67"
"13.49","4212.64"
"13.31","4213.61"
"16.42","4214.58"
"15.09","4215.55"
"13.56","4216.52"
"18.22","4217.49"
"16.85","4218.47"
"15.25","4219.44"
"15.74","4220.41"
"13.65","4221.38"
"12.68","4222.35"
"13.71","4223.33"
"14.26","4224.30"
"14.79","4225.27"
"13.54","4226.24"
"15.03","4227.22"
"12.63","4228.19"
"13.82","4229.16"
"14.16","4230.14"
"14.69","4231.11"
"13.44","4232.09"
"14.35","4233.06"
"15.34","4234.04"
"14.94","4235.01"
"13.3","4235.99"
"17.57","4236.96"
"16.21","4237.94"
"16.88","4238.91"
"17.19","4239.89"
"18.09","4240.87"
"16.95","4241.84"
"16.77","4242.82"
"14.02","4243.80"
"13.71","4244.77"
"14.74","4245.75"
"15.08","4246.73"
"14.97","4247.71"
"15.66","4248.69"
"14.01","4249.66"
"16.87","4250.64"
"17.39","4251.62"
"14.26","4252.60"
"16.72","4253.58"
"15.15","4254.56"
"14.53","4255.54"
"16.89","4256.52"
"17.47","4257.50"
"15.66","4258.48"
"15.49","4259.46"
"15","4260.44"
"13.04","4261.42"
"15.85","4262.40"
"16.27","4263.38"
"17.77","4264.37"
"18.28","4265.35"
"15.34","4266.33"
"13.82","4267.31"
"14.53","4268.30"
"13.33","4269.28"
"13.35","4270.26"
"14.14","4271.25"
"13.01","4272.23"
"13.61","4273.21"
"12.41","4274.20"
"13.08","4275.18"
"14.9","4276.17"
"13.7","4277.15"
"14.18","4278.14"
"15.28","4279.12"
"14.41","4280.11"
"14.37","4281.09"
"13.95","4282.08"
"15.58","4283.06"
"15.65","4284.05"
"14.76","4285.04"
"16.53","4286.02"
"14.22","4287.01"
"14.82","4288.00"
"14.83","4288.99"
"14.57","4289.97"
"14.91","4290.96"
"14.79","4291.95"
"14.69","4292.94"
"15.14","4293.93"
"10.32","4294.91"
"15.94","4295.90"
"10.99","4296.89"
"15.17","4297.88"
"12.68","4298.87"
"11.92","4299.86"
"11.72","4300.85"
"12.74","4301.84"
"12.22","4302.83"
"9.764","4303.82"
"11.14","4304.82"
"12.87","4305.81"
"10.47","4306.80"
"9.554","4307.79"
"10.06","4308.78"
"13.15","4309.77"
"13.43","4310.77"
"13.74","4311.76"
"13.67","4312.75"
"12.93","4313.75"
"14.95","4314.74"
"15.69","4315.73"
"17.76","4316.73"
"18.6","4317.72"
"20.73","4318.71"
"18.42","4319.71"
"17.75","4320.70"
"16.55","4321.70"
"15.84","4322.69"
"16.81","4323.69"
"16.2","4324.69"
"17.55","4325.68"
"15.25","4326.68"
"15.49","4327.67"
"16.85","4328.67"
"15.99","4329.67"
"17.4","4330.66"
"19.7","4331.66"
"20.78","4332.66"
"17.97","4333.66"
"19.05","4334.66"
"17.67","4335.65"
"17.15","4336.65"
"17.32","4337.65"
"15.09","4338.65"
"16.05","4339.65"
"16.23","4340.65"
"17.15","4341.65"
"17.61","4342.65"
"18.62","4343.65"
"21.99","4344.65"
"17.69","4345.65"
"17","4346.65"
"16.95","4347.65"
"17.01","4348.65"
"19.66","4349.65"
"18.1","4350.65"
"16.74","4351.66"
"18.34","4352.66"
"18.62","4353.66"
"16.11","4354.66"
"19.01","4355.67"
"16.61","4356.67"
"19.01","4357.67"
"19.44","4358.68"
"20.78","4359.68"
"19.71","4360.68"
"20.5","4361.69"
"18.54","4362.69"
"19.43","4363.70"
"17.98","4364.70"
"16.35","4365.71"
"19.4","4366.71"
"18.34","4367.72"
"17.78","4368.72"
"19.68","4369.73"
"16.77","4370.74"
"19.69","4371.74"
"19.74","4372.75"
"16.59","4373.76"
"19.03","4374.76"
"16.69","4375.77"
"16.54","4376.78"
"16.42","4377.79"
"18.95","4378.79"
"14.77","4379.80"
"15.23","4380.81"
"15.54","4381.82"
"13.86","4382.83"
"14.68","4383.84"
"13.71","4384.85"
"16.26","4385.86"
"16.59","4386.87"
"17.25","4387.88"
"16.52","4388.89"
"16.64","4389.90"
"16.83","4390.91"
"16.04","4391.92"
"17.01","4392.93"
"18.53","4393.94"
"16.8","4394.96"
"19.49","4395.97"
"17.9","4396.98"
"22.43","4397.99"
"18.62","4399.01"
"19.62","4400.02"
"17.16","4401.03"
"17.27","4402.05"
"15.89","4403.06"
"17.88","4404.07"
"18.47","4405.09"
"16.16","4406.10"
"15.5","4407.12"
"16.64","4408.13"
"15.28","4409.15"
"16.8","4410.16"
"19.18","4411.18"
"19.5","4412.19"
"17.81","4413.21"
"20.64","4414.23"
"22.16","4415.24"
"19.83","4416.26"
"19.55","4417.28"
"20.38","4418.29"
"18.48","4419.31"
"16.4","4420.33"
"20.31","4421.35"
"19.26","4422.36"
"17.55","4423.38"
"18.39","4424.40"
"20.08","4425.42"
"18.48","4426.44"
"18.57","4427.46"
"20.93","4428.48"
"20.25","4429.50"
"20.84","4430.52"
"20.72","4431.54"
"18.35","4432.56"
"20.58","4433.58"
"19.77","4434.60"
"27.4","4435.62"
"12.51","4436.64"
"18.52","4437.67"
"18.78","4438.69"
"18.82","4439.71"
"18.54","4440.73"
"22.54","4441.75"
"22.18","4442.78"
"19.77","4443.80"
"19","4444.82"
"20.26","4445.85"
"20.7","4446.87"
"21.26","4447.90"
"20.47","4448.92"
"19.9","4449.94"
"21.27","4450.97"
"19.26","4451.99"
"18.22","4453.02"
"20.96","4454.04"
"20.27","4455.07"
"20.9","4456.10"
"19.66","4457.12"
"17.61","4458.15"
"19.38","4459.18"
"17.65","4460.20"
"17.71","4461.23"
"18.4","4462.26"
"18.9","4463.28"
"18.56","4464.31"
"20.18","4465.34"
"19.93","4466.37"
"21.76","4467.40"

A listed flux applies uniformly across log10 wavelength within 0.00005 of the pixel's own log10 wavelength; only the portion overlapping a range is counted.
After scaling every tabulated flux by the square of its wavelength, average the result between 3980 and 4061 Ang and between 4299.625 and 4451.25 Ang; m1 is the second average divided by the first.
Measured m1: 1.5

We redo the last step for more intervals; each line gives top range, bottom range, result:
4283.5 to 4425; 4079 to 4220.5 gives 1.34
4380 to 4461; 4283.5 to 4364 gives 1.21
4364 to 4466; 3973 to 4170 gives 1.59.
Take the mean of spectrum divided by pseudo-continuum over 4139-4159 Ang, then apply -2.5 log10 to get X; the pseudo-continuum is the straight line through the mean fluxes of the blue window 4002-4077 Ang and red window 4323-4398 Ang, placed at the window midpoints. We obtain 0.25 mag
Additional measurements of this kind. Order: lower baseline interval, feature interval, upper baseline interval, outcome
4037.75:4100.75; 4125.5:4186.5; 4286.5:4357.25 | 0.13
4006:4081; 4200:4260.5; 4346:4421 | 0.08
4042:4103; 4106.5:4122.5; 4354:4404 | 0.01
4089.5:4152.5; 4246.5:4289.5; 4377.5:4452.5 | 0.08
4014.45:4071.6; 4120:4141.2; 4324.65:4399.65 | 0.10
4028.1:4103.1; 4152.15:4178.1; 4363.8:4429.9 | 0.16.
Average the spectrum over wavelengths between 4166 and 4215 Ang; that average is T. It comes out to 13.6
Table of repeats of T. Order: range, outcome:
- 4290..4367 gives 16.2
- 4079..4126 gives 14.6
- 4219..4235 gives 14.2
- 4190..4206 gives 13.4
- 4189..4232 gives 14.1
